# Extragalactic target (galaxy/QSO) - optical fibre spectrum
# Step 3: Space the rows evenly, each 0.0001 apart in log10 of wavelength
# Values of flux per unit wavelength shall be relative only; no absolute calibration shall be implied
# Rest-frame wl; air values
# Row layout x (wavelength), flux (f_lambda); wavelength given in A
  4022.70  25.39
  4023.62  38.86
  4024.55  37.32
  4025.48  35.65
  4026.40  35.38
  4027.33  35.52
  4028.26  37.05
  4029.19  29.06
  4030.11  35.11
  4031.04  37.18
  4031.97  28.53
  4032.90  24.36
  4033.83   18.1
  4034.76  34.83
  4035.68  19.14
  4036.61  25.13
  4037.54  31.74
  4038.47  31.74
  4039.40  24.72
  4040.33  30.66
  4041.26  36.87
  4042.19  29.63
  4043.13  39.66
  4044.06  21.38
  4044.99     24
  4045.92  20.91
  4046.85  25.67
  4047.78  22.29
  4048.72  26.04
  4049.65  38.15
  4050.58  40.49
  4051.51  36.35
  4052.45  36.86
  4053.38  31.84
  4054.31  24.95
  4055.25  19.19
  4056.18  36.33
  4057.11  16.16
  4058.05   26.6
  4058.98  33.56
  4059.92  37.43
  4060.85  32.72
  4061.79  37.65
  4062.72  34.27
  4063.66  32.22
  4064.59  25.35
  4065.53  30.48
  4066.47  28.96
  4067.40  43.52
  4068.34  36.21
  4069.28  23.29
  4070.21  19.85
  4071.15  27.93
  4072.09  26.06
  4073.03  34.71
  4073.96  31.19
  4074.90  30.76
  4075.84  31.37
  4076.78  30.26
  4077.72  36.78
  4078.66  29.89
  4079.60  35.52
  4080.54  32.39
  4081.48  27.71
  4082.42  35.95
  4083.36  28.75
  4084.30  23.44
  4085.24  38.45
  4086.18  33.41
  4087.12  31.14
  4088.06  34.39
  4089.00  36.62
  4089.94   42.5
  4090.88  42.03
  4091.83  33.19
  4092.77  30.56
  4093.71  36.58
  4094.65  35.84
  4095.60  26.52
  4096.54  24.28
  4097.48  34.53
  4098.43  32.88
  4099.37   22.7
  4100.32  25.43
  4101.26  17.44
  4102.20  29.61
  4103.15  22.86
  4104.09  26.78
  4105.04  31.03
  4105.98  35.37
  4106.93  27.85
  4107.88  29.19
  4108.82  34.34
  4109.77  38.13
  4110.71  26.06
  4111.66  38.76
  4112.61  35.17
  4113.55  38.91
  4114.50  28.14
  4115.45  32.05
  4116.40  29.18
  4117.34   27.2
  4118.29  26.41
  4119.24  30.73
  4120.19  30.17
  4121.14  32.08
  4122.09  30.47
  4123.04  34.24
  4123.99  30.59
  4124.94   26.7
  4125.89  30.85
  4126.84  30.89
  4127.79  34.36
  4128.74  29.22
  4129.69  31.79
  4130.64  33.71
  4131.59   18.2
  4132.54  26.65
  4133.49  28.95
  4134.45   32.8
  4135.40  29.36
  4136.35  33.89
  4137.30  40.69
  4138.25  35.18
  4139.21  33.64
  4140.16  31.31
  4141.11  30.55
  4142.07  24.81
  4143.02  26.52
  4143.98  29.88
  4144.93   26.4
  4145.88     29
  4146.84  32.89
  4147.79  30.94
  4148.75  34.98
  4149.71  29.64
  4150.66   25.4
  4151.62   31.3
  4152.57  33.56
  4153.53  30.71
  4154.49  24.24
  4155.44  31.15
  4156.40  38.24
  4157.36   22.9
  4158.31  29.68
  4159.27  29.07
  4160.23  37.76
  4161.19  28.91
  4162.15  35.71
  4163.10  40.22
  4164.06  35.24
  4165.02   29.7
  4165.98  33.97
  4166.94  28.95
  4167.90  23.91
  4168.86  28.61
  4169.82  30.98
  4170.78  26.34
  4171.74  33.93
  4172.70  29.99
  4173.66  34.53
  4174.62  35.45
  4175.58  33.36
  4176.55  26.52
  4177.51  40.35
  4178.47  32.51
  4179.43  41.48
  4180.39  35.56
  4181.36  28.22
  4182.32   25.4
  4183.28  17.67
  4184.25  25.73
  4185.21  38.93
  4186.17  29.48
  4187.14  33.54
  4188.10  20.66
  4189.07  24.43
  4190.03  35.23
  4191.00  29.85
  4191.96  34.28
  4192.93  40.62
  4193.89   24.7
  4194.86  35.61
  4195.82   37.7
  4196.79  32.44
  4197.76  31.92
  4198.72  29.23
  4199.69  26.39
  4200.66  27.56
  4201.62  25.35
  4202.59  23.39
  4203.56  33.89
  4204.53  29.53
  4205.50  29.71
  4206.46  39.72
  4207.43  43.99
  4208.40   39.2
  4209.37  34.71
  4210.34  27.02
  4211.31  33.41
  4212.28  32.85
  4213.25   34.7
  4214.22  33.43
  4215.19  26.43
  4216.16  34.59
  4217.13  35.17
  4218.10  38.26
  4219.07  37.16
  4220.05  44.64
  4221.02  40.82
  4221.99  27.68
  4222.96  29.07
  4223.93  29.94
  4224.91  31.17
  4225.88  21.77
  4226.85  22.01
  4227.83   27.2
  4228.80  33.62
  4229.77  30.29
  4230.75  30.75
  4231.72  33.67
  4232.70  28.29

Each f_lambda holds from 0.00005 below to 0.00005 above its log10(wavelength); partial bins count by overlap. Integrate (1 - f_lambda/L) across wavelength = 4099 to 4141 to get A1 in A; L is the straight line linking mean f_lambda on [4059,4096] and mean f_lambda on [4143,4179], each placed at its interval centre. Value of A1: 1.8 A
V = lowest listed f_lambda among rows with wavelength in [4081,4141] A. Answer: 17.44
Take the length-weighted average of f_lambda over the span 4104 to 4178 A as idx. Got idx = 31.1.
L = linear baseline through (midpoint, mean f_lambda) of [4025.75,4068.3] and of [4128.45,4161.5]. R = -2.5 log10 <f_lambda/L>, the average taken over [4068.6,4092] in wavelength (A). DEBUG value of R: -0.05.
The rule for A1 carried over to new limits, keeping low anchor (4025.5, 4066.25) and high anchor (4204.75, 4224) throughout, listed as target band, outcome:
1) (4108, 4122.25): 0.1 A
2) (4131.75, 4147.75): 1.0 A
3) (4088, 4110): 0.3 A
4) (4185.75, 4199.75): 1.2 A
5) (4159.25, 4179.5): 0.6 A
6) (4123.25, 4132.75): 0.8 A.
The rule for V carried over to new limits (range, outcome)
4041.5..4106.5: 16.16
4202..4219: 23.39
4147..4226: 17.67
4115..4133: 18.2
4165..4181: 23.91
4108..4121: 26.06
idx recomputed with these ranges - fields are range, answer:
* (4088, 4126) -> 31.1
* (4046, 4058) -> 29.1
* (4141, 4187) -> 30.9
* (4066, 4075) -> 30.2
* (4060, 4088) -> 31.5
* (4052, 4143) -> 31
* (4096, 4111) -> 28.7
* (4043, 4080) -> 30.3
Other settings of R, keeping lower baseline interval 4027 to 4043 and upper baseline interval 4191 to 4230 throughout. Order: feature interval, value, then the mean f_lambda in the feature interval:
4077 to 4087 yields -0.050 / 32.1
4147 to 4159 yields 0.045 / 30.3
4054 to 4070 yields 0.001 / 30.4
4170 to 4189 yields 0.035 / 30.9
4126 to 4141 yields -0.001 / 31.4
